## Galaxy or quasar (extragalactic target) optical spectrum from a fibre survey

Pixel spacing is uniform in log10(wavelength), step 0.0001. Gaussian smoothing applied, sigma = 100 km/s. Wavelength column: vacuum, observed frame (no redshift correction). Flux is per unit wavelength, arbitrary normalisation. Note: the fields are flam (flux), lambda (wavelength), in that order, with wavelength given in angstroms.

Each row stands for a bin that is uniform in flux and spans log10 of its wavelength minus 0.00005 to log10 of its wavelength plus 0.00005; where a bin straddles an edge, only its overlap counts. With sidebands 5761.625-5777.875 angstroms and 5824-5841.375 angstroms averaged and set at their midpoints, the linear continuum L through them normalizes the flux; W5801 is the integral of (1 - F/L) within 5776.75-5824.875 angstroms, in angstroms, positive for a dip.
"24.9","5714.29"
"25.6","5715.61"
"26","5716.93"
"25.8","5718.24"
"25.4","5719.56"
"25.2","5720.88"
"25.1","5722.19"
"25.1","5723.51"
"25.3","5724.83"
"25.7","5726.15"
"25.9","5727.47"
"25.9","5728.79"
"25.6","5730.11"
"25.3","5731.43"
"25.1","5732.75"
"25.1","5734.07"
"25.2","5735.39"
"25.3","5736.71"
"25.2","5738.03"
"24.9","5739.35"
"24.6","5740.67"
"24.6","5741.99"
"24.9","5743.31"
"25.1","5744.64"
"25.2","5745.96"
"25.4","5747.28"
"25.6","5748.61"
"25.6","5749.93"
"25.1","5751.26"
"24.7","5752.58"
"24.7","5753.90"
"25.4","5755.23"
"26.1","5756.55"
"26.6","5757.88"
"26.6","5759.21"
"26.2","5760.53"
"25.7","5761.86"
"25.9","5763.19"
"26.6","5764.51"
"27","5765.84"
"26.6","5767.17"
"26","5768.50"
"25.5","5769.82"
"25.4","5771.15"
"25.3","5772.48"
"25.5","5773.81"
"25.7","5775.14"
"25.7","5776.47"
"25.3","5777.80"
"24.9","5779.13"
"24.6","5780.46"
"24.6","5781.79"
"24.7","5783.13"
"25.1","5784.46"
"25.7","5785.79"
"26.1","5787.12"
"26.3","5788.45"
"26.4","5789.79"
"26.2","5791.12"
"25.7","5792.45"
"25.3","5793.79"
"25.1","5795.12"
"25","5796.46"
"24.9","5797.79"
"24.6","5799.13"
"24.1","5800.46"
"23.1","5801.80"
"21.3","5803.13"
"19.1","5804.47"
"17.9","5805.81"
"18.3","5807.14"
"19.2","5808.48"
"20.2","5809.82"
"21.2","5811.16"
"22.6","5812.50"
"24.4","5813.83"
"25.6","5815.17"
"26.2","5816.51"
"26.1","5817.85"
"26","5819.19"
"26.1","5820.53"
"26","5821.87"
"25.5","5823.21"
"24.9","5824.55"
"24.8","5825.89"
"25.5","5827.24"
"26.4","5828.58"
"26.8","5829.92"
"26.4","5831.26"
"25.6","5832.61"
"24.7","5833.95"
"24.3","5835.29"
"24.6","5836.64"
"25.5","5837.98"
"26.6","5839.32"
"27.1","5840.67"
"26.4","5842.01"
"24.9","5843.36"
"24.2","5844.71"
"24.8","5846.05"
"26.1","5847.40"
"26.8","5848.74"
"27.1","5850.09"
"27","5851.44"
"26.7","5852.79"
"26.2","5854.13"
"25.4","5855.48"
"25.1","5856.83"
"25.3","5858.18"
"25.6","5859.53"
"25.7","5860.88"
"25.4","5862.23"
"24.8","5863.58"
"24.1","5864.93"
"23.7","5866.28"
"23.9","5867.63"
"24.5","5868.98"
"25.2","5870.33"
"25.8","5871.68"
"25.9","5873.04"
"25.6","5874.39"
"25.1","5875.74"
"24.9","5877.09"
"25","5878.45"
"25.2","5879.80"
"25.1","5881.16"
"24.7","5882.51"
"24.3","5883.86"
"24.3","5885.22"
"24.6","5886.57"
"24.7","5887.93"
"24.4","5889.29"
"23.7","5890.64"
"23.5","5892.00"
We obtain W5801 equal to 3.1 angstroms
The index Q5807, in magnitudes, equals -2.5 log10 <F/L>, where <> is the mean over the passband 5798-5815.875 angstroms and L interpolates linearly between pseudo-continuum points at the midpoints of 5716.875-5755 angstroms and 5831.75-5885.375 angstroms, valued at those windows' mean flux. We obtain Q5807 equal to 0.16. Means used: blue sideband 25.3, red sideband 25.3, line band 21.8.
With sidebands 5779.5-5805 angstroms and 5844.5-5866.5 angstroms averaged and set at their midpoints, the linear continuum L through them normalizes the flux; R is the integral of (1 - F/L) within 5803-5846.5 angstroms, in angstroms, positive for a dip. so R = 1.55 angstroms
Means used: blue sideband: 24.7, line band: 24.3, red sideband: 25.6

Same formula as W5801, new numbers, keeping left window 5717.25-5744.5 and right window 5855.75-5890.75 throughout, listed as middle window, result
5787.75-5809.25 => 1.56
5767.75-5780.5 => -0.14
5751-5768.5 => -0.53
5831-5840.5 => -0.17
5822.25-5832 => -0.29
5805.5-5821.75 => 1.31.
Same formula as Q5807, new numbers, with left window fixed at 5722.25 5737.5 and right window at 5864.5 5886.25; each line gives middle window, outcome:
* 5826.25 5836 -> -0.03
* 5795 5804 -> 0.06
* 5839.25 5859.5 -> -0.04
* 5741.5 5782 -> -0.01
